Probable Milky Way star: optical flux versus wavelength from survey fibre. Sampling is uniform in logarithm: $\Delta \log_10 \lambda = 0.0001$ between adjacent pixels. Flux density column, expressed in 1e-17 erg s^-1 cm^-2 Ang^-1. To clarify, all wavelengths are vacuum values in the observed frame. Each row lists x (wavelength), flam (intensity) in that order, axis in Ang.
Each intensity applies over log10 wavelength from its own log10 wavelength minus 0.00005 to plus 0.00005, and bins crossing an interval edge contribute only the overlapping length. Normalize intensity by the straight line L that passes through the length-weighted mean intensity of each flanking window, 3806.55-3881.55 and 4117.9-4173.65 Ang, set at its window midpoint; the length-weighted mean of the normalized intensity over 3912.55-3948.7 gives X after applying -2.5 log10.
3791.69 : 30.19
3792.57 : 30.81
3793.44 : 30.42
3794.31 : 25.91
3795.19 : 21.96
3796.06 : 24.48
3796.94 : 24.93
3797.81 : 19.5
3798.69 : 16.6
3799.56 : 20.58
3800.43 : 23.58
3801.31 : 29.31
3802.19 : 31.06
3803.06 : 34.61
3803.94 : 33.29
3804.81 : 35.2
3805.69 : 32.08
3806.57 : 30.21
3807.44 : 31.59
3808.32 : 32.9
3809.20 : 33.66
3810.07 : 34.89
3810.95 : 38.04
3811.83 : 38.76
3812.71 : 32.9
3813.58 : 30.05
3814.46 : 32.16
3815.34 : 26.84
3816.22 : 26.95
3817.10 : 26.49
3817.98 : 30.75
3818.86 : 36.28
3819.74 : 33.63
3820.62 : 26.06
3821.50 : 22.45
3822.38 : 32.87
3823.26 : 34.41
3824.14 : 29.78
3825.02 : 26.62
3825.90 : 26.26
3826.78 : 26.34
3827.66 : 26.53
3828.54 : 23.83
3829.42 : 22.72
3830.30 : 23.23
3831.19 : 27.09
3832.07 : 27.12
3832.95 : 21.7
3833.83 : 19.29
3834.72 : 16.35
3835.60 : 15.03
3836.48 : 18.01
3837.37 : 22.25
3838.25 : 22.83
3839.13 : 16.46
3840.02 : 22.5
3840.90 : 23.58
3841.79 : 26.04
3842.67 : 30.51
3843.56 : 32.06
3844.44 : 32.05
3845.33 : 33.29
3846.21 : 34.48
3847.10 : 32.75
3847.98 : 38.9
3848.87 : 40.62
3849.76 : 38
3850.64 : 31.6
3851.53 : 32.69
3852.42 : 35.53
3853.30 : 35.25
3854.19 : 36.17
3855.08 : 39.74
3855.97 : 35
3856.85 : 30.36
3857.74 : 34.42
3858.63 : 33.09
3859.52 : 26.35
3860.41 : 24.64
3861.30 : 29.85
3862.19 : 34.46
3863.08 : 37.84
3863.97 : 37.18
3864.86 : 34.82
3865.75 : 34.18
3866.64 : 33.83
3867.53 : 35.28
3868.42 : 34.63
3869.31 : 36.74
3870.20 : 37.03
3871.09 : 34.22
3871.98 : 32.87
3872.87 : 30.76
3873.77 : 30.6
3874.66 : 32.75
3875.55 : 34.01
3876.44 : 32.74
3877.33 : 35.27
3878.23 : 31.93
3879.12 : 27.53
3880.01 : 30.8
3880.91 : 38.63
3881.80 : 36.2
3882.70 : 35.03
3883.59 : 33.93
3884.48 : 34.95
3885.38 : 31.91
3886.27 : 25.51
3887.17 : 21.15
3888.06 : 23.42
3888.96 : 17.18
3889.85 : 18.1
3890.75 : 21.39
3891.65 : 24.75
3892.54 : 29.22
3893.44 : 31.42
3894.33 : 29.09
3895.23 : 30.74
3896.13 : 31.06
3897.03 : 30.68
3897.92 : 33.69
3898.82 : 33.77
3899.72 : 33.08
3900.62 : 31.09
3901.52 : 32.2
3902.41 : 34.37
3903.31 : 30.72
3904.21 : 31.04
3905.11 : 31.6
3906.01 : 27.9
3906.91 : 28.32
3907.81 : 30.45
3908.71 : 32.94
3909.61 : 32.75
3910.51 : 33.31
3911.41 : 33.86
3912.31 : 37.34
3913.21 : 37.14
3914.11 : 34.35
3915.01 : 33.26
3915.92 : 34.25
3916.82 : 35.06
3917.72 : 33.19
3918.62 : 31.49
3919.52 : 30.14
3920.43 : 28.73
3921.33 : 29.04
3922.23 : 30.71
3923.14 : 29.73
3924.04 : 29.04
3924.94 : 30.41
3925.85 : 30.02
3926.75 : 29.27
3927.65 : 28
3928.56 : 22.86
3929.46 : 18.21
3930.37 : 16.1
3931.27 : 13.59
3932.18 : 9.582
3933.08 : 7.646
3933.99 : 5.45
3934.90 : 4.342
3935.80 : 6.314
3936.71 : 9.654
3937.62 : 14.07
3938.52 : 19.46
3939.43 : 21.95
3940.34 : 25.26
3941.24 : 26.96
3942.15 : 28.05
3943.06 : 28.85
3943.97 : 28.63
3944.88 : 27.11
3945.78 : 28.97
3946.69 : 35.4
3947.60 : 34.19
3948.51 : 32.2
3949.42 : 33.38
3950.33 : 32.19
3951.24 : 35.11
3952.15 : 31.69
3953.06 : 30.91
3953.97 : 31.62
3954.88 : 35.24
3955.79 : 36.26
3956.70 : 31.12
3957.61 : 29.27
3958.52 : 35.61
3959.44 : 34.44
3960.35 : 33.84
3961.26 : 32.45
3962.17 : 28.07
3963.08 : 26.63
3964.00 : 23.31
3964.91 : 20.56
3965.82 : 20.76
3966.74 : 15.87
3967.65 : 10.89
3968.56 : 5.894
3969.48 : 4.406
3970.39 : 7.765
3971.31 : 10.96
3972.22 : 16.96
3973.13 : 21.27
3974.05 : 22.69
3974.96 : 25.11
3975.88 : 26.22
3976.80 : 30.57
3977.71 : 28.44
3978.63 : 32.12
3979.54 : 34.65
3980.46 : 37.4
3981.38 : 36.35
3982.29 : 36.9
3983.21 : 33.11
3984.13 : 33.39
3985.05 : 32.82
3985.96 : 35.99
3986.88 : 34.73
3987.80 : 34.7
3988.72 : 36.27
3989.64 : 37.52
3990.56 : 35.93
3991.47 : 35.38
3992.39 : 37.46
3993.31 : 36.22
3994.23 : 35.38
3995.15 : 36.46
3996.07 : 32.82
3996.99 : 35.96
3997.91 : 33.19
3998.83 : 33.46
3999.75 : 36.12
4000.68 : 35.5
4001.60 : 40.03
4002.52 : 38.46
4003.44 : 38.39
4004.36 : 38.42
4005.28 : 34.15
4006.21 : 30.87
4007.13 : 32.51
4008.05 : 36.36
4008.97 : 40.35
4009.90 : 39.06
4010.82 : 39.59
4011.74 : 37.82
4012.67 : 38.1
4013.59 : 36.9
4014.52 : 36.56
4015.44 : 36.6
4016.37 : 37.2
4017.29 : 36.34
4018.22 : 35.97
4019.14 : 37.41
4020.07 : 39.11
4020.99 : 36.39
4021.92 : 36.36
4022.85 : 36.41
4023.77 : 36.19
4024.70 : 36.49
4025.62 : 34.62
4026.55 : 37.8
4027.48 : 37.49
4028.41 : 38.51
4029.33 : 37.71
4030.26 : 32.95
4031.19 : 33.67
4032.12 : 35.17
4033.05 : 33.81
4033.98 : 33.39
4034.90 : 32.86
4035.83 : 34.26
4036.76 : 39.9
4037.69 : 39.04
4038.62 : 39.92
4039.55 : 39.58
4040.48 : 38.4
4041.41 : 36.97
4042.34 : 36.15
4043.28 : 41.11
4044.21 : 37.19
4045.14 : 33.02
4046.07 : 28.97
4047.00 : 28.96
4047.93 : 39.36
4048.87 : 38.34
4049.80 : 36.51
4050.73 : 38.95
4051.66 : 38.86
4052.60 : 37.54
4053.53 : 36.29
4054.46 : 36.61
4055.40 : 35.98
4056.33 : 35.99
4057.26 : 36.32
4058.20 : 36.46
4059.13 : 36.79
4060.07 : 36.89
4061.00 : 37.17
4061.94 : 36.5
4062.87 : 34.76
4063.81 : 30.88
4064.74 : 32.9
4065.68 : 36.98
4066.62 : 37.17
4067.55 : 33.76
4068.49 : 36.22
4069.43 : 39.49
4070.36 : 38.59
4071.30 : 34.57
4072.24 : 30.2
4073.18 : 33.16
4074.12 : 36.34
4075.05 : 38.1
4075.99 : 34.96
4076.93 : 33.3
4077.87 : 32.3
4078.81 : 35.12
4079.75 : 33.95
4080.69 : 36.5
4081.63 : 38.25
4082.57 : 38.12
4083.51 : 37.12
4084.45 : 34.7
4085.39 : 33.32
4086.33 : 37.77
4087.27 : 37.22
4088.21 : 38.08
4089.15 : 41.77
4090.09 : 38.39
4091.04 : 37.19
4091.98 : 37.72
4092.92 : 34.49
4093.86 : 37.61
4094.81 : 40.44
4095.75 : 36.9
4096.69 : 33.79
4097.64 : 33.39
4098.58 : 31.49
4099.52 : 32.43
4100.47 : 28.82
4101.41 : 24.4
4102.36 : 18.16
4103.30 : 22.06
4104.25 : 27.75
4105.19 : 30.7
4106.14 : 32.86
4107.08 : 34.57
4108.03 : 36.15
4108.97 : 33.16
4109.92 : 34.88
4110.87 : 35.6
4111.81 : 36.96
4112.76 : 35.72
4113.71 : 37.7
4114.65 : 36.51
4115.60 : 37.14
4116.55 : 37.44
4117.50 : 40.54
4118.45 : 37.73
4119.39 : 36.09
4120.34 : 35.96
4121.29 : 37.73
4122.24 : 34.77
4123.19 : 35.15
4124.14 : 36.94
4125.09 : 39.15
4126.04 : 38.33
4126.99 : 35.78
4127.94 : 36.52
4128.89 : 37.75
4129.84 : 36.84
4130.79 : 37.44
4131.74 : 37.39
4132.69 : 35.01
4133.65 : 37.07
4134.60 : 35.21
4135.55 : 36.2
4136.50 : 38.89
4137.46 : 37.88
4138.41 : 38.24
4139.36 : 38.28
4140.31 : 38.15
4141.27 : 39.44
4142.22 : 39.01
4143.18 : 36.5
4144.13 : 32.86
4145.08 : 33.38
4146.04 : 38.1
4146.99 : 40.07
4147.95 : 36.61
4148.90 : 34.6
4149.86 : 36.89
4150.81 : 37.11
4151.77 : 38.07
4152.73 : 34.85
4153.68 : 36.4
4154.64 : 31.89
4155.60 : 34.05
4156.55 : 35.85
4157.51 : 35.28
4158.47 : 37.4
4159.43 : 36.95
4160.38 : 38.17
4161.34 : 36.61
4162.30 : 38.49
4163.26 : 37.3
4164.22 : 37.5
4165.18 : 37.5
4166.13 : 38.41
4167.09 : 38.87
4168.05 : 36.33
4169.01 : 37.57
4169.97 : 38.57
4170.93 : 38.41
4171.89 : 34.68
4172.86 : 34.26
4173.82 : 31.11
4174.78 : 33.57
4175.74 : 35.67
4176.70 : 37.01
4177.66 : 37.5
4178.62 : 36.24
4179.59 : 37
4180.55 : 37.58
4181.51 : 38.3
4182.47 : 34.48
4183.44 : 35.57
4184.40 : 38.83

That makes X 0.28 mag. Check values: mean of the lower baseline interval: 30.6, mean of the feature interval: 25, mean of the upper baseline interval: 36.8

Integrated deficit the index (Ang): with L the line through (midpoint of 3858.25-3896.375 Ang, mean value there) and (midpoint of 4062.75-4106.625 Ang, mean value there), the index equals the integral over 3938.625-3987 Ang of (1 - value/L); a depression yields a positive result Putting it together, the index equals 7.02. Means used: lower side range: 31.1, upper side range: 34.3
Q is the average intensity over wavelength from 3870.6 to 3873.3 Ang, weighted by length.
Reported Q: 32.8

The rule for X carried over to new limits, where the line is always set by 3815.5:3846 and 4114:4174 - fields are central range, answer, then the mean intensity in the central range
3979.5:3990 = -0.130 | 35.3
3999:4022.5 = -0.148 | 36.9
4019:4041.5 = -0.114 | 36.6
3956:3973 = 0.367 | 21.8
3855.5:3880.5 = -0.206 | 33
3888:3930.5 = -0.043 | 29.9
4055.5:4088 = -0.041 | 35.7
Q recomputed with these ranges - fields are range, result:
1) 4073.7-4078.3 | 35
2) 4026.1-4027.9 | 37.6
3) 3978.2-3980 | 33.5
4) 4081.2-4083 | 38.2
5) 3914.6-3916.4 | 33.7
